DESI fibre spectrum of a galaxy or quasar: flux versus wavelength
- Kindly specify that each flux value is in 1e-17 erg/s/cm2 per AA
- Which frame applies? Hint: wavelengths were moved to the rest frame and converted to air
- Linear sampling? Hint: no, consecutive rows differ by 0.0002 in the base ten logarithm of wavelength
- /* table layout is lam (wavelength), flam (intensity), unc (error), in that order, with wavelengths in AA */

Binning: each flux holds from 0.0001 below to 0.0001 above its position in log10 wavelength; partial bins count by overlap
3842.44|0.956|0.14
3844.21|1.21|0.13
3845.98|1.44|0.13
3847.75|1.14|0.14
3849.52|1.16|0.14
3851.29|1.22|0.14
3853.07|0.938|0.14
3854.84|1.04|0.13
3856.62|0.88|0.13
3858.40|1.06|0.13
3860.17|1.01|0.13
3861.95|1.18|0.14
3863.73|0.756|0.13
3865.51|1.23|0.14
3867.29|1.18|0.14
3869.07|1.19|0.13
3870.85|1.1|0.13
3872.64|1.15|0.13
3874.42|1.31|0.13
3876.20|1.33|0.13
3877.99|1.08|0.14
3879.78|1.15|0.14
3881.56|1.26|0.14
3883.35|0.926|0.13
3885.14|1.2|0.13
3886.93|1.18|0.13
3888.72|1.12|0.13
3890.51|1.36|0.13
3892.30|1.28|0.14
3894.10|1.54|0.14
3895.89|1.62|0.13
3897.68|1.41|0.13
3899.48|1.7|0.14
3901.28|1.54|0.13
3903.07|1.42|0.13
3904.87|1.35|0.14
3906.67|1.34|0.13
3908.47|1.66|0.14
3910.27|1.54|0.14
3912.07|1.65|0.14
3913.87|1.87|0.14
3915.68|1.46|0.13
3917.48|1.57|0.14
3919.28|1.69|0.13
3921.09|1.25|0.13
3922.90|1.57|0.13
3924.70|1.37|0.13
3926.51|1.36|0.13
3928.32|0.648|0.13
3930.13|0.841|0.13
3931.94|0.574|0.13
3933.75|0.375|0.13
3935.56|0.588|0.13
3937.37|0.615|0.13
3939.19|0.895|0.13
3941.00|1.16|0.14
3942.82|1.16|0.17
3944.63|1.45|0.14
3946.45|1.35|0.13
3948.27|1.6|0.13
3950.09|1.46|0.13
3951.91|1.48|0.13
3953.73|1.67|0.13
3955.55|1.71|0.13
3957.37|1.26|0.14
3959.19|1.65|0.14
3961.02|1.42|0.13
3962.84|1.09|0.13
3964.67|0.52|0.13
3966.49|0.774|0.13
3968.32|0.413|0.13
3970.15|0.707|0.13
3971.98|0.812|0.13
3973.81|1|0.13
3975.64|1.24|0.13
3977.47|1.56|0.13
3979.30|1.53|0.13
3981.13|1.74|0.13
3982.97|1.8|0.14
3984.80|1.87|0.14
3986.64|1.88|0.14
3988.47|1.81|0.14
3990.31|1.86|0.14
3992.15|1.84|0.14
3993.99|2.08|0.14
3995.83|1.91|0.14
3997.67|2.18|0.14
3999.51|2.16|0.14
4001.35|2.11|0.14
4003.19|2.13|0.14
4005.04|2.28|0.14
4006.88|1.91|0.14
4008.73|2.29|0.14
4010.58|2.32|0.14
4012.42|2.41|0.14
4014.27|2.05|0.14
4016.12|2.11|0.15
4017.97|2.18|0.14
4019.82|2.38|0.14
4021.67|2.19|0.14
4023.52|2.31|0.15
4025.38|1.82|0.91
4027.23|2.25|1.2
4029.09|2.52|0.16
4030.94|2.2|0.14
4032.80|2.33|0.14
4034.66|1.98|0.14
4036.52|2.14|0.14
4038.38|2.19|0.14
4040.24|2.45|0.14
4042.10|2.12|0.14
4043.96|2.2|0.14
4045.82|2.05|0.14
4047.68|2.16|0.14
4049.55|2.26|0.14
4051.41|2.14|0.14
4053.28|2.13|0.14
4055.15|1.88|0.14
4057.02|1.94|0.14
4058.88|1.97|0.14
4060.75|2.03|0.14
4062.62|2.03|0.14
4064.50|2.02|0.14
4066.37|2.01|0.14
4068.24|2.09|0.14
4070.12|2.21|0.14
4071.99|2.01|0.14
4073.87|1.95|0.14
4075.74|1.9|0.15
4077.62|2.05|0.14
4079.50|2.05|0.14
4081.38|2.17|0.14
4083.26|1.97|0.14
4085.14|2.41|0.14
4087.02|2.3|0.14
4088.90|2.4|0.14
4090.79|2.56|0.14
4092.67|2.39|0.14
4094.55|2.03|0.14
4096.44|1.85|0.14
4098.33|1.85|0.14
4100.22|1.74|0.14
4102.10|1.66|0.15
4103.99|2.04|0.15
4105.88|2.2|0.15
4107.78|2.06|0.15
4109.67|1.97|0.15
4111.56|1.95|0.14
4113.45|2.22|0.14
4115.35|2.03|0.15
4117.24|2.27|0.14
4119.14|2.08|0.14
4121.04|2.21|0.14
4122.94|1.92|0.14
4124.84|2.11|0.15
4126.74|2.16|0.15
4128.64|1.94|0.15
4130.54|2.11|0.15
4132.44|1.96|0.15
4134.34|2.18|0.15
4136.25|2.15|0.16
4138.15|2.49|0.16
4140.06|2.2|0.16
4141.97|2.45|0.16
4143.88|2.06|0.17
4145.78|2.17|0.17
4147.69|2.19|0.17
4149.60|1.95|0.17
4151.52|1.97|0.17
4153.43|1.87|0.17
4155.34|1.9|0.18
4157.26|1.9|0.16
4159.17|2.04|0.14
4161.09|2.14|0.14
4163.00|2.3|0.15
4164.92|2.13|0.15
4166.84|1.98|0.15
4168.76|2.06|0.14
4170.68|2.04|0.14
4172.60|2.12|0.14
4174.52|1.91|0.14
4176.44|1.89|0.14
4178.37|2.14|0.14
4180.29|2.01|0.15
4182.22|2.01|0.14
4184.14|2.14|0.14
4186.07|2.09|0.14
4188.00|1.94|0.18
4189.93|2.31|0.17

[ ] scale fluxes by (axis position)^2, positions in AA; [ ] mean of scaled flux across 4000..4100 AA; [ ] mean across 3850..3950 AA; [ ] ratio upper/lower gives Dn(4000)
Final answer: 1.88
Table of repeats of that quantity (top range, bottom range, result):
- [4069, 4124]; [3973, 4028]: 1.11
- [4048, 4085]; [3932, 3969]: 1.93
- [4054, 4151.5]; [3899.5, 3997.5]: 1.67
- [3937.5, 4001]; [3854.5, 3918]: 1.16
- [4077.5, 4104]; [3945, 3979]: 1.84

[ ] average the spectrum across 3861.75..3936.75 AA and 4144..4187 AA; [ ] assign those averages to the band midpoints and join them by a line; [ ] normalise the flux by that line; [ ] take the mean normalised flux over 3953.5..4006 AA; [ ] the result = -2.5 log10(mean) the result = -0.03 mag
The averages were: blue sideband 1.26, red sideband 2.04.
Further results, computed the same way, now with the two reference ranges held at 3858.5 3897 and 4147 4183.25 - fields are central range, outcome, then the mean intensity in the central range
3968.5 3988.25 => 0.08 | 1.39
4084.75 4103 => -0.16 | 2.11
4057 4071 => -0.18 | 2.04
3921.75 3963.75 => 0.17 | 1.19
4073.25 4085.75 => -0.16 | 2.07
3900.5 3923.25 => -0.18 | 1.53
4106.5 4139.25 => -0.11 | 2.11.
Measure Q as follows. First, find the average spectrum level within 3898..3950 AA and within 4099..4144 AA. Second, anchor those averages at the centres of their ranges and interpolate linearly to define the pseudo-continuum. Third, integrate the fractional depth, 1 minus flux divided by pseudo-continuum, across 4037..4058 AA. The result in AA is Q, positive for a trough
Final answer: -4.2 AA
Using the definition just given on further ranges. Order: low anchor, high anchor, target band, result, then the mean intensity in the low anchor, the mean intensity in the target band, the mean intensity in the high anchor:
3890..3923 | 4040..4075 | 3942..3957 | 1.8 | 1.52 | 1.48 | 2.08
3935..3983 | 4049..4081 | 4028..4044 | -3.8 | 1.2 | 2.24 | 2.04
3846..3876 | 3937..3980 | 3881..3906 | -4.6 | 1.11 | 1.35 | 1.19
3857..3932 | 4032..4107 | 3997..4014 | -3.7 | 1.29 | 2.19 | 2.1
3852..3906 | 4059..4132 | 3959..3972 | 5.6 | 1.22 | 0.89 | 2.08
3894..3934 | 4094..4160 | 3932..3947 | 5.6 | 1.37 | 0.919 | 2.05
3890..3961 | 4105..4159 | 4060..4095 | -4.5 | 1.33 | 2.14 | 2.09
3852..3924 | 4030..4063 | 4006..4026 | -2.2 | 1.3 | 2.18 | 2.12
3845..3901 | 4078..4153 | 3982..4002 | -3.7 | 1.2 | 1.95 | 2.11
